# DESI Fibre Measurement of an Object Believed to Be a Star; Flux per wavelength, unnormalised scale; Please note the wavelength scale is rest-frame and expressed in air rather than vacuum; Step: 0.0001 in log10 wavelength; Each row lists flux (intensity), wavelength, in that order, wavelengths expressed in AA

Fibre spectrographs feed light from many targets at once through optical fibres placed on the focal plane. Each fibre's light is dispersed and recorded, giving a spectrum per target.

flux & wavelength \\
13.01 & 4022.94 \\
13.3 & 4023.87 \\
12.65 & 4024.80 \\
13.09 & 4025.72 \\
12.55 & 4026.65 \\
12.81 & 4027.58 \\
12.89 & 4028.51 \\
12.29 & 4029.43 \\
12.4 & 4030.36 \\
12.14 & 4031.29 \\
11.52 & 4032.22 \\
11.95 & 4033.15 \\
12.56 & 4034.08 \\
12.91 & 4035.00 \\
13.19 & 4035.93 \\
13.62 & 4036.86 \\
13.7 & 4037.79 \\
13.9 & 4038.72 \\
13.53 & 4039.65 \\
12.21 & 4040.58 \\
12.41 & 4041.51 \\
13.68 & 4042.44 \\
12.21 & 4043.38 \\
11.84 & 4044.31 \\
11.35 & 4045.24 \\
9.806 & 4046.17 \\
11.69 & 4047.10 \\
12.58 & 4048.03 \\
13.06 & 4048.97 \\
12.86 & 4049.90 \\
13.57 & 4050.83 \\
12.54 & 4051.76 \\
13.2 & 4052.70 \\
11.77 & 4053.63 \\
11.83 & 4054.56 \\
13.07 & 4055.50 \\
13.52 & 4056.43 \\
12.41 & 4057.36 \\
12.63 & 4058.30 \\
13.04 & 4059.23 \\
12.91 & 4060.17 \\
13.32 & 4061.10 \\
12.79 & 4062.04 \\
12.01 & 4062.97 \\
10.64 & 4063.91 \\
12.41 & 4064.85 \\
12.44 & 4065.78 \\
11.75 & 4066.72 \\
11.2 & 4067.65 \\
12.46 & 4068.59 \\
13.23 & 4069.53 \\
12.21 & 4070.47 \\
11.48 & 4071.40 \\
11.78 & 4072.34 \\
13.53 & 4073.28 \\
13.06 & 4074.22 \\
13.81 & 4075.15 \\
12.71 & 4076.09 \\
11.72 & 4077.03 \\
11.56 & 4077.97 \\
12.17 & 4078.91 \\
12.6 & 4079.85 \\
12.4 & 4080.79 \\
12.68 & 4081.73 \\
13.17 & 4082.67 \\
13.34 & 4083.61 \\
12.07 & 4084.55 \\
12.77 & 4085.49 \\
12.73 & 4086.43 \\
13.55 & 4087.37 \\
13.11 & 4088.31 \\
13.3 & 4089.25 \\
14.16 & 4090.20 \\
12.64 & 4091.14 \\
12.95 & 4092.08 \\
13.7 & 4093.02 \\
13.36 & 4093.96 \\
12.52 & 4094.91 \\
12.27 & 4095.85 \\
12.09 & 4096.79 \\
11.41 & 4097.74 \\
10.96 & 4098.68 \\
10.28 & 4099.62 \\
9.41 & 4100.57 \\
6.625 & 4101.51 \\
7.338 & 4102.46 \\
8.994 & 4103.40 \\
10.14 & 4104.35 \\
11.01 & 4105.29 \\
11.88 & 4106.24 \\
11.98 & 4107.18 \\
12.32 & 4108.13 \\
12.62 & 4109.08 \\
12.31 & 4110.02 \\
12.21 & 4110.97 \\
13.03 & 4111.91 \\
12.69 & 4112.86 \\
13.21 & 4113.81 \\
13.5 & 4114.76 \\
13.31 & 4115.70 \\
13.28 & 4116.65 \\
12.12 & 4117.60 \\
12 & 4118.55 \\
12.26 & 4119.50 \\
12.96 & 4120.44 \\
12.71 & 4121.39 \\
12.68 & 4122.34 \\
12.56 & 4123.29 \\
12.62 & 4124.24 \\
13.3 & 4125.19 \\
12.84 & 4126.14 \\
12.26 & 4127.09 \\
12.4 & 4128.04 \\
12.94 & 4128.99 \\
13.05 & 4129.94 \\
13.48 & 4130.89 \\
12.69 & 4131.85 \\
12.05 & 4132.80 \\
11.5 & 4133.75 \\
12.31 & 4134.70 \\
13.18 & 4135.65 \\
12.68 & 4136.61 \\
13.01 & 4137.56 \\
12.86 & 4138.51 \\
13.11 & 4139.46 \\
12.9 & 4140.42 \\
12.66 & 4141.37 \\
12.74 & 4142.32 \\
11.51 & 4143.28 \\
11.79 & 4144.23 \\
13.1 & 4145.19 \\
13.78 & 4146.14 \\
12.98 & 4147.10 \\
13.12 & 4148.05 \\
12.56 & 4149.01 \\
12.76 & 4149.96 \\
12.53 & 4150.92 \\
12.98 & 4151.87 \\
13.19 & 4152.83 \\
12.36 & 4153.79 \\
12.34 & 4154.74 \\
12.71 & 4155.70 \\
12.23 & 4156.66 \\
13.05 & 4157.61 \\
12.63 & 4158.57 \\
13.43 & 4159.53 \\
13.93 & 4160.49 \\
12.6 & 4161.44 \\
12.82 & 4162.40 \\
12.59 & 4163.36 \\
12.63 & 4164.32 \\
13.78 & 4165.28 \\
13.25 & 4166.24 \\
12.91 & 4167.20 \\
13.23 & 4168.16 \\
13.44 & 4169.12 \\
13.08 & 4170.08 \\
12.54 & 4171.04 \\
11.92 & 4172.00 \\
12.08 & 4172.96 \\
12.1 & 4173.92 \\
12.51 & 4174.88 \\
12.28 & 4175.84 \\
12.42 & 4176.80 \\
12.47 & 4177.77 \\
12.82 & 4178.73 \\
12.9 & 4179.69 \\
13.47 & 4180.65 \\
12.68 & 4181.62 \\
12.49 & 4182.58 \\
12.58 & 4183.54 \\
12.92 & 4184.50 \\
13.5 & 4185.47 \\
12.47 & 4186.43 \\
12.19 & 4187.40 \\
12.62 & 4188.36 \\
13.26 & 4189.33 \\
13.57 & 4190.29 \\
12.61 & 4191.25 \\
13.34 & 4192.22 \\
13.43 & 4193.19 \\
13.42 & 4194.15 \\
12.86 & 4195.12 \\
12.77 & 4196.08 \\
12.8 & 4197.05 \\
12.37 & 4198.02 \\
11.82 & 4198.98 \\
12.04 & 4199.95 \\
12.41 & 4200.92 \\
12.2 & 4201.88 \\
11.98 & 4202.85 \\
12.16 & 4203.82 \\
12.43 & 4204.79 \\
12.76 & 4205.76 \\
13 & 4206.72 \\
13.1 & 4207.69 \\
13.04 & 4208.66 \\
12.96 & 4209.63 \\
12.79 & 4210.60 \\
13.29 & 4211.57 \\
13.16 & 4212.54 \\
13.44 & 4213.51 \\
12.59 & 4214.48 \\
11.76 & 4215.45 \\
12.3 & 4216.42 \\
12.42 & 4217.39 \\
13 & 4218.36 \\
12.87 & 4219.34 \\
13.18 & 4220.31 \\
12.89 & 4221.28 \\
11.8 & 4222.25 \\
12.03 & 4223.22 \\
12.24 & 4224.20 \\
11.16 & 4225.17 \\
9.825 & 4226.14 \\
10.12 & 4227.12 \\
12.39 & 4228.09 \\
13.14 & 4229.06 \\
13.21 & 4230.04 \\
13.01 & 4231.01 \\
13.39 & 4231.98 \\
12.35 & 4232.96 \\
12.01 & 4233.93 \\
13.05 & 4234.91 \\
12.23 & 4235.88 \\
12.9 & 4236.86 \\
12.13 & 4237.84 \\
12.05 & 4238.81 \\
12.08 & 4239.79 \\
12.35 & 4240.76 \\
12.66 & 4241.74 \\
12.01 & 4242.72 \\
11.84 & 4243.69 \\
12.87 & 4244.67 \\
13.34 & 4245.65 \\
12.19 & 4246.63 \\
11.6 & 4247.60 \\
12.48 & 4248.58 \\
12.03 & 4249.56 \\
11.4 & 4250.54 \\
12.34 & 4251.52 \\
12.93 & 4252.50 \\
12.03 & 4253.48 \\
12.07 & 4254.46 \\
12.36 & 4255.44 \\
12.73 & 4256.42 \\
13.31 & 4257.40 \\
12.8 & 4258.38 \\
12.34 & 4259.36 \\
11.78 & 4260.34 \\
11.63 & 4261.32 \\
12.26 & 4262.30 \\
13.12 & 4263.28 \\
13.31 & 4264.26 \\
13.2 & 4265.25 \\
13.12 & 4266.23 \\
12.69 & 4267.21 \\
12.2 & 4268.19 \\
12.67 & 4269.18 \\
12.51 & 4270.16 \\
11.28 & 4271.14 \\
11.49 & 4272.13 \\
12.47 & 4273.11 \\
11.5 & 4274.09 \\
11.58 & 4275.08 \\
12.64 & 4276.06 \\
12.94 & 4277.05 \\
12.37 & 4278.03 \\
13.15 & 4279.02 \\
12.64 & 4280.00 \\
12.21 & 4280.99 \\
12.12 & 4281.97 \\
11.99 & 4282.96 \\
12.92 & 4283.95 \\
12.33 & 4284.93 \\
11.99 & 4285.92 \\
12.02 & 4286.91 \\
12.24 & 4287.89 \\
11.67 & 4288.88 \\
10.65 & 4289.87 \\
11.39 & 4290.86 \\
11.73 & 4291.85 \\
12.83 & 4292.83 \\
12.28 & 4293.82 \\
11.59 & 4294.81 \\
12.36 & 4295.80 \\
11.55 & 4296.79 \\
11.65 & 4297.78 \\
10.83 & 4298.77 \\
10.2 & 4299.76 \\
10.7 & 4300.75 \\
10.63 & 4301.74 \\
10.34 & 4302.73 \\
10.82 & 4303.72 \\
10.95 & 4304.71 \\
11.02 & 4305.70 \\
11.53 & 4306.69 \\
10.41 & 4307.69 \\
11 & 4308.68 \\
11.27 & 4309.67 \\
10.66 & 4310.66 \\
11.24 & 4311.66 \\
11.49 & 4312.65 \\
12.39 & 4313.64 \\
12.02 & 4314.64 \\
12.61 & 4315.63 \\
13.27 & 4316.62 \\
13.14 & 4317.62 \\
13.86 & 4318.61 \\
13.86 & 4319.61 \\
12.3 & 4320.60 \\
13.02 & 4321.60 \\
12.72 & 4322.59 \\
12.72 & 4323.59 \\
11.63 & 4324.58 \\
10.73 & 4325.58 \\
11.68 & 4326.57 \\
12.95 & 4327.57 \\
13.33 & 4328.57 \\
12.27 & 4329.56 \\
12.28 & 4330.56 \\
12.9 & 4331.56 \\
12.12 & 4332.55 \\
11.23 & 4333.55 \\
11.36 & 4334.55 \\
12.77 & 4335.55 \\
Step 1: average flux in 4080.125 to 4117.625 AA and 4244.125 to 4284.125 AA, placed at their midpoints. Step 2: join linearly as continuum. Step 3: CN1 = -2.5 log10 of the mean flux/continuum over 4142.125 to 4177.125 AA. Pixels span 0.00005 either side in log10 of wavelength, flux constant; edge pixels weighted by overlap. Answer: -0.05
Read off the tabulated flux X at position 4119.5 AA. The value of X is 12.26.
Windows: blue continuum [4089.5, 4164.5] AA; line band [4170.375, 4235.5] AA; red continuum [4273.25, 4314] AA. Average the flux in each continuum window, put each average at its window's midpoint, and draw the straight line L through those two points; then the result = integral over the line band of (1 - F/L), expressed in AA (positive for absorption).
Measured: -2.9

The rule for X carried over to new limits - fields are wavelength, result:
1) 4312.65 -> 11.49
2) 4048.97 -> 13.06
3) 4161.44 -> 12.6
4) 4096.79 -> 12.09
